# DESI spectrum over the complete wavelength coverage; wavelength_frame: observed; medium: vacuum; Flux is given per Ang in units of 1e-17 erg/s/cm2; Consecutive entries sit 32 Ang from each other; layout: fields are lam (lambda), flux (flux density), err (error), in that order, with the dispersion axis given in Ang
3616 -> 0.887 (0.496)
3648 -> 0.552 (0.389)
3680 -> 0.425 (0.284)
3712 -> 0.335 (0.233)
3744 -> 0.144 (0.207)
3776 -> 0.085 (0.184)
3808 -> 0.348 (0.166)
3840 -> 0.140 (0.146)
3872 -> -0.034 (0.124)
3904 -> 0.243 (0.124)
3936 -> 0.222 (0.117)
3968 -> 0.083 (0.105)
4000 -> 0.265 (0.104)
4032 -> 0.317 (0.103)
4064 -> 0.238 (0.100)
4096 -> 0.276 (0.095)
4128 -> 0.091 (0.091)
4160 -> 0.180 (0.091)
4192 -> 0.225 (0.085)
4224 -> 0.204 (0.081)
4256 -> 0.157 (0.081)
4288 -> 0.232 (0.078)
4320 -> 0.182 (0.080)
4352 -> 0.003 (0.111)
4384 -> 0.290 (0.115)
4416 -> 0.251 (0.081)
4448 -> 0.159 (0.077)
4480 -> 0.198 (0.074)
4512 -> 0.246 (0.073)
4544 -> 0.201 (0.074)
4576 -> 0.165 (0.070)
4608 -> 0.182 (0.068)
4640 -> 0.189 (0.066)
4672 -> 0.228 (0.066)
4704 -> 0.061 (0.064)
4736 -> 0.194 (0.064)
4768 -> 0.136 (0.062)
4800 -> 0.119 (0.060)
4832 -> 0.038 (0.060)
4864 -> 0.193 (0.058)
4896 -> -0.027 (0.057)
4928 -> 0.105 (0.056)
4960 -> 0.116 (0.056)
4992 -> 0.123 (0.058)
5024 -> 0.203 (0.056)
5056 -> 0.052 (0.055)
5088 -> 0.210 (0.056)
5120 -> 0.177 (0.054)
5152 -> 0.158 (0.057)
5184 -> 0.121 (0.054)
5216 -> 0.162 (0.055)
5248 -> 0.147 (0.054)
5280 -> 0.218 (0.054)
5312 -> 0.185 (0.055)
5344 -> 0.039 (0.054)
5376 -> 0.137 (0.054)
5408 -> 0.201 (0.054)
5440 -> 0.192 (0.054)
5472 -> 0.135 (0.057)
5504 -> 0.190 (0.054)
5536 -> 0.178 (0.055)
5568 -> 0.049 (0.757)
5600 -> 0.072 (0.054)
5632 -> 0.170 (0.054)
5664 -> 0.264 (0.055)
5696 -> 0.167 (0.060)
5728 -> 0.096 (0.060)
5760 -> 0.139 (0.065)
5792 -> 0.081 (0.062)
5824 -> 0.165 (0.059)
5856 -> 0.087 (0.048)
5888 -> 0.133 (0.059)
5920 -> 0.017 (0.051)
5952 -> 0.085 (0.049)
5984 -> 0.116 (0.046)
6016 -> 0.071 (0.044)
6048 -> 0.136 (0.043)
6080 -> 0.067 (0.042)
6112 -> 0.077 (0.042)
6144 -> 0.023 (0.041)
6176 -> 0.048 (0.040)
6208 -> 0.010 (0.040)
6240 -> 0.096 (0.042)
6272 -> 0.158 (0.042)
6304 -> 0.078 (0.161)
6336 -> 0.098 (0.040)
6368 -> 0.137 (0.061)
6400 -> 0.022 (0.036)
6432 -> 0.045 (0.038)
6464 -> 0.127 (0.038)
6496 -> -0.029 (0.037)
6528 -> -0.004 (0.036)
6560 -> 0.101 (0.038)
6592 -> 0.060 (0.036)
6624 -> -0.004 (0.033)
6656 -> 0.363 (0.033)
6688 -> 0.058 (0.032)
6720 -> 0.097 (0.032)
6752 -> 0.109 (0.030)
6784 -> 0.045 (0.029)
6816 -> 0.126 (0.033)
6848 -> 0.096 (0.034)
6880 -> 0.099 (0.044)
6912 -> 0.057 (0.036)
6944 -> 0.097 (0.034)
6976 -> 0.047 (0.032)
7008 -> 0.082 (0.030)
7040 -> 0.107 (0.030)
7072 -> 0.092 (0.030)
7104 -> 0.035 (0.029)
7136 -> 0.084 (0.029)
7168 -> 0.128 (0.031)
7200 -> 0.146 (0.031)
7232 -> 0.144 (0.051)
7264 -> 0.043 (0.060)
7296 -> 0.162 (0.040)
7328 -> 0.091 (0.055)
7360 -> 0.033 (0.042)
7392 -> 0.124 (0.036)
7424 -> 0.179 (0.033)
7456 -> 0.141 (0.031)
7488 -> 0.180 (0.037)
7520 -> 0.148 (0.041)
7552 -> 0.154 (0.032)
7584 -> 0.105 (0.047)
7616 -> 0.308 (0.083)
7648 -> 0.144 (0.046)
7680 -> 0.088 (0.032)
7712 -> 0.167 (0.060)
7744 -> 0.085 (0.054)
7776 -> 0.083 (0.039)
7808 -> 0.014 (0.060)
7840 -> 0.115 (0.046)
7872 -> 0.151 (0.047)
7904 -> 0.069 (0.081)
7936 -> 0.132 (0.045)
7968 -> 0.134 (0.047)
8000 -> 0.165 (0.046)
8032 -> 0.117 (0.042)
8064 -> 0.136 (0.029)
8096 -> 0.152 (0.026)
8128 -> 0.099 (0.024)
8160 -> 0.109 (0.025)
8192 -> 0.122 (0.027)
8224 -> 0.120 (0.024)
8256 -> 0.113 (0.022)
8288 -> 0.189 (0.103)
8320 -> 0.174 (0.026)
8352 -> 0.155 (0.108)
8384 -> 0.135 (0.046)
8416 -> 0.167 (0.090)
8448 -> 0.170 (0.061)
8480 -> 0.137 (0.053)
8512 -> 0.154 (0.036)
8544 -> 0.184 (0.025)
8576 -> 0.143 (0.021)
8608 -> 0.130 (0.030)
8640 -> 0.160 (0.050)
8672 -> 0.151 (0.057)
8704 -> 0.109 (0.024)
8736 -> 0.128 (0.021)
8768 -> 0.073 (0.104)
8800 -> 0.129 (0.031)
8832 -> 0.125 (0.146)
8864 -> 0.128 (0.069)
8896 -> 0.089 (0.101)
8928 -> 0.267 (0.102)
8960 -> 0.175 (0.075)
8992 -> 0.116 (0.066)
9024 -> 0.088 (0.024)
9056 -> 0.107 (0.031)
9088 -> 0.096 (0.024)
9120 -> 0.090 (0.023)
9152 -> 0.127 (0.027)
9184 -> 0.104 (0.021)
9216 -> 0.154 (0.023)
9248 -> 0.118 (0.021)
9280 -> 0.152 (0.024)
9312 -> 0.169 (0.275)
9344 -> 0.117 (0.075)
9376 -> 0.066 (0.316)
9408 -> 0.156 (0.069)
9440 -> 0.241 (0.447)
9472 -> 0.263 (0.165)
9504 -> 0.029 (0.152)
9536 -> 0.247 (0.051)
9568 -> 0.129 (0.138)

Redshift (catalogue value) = 0.786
